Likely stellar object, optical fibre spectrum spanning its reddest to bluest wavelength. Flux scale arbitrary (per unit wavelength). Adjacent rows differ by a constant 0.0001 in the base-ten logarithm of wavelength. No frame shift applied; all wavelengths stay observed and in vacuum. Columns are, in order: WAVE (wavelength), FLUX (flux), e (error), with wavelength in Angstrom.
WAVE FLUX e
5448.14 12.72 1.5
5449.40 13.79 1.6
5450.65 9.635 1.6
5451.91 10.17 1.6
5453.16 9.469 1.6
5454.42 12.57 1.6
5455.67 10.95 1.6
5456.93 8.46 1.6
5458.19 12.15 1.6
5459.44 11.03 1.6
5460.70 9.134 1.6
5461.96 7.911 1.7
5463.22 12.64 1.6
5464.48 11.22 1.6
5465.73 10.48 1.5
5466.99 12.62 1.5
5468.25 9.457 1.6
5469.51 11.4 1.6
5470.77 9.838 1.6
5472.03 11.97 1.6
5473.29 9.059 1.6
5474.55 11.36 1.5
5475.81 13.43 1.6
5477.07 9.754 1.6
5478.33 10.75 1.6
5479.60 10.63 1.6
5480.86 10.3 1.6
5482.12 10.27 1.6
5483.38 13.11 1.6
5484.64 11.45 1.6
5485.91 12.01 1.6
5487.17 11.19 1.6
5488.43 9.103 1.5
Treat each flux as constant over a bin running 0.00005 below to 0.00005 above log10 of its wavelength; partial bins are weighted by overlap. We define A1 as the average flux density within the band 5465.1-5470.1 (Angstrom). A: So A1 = 11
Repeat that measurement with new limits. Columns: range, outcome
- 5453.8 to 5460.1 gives 11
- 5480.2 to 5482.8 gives 10.4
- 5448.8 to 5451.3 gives 11.7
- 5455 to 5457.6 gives 9.79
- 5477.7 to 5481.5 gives 10.5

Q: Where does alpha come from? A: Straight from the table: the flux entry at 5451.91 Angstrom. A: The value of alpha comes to 10.17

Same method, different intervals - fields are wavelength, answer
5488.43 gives 9.103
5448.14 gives 12.72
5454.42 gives 12.57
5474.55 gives 11.36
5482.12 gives 10.27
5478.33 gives 10.75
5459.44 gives 11.03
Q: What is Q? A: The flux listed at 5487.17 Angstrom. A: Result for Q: 11.19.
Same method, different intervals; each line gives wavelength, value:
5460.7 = 9.134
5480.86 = 10.3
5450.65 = 9.635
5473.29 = 9.059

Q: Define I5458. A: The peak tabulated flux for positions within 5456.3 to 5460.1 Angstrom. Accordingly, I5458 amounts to 12.15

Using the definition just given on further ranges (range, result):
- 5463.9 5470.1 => 12.62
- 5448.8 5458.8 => 13.79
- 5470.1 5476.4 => 13.43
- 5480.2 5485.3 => 13.11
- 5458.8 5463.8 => 12.64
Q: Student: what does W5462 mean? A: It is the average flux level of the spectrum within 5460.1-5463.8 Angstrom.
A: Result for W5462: 9.85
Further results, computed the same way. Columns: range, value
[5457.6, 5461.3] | 10.8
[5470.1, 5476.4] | 11.1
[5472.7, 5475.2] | 10.3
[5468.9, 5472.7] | 11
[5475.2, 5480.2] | 11.1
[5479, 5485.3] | 11.2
